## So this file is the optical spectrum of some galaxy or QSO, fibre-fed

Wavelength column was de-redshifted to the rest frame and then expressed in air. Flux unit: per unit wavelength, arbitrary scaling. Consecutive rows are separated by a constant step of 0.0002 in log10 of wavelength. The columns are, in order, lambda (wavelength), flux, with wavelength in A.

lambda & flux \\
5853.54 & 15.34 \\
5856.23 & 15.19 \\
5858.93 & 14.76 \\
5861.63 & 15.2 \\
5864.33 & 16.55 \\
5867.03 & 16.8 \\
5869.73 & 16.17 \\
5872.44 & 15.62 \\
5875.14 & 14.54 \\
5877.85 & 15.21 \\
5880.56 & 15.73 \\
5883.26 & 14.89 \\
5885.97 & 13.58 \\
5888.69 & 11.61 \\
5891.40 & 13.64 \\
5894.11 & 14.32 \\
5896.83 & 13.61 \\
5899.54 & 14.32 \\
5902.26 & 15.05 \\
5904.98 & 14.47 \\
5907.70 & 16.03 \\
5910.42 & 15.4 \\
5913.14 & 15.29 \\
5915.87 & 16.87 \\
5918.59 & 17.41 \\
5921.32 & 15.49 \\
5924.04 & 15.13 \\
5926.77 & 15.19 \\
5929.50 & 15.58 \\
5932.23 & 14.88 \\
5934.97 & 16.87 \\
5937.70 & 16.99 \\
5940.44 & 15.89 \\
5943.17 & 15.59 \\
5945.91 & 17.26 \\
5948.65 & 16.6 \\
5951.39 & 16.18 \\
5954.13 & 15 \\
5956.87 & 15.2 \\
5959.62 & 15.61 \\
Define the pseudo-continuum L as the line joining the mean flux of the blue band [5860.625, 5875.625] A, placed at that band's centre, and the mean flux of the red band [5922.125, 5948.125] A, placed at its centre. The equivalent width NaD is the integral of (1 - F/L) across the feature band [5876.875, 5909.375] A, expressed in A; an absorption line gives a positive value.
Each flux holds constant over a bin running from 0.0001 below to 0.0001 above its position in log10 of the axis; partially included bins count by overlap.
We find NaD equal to 3.2 A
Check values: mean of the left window 15.9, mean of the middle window 14.4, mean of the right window 15.9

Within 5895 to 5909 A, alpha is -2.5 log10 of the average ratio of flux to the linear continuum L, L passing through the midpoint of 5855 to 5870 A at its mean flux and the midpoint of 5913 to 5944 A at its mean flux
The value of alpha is 0.09 mag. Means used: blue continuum 15.8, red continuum 16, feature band 14.7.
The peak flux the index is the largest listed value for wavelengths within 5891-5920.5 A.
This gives 17.41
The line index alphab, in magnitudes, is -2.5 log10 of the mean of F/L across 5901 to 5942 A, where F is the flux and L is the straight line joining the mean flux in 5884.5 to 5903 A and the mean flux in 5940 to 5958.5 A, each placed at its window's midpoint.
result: -0.07 mag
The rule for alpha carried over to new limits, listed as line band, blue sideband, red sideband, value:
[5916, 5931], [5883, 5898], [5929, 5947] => -0.04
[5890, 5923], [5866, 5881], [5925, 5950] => 0.05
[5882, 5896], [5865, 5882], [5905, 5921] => 0.17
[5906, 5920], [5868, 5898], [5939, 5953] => -0.06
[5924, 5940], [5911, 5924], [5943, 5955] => 0.02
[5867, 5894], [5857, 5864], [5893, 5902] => 0.00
